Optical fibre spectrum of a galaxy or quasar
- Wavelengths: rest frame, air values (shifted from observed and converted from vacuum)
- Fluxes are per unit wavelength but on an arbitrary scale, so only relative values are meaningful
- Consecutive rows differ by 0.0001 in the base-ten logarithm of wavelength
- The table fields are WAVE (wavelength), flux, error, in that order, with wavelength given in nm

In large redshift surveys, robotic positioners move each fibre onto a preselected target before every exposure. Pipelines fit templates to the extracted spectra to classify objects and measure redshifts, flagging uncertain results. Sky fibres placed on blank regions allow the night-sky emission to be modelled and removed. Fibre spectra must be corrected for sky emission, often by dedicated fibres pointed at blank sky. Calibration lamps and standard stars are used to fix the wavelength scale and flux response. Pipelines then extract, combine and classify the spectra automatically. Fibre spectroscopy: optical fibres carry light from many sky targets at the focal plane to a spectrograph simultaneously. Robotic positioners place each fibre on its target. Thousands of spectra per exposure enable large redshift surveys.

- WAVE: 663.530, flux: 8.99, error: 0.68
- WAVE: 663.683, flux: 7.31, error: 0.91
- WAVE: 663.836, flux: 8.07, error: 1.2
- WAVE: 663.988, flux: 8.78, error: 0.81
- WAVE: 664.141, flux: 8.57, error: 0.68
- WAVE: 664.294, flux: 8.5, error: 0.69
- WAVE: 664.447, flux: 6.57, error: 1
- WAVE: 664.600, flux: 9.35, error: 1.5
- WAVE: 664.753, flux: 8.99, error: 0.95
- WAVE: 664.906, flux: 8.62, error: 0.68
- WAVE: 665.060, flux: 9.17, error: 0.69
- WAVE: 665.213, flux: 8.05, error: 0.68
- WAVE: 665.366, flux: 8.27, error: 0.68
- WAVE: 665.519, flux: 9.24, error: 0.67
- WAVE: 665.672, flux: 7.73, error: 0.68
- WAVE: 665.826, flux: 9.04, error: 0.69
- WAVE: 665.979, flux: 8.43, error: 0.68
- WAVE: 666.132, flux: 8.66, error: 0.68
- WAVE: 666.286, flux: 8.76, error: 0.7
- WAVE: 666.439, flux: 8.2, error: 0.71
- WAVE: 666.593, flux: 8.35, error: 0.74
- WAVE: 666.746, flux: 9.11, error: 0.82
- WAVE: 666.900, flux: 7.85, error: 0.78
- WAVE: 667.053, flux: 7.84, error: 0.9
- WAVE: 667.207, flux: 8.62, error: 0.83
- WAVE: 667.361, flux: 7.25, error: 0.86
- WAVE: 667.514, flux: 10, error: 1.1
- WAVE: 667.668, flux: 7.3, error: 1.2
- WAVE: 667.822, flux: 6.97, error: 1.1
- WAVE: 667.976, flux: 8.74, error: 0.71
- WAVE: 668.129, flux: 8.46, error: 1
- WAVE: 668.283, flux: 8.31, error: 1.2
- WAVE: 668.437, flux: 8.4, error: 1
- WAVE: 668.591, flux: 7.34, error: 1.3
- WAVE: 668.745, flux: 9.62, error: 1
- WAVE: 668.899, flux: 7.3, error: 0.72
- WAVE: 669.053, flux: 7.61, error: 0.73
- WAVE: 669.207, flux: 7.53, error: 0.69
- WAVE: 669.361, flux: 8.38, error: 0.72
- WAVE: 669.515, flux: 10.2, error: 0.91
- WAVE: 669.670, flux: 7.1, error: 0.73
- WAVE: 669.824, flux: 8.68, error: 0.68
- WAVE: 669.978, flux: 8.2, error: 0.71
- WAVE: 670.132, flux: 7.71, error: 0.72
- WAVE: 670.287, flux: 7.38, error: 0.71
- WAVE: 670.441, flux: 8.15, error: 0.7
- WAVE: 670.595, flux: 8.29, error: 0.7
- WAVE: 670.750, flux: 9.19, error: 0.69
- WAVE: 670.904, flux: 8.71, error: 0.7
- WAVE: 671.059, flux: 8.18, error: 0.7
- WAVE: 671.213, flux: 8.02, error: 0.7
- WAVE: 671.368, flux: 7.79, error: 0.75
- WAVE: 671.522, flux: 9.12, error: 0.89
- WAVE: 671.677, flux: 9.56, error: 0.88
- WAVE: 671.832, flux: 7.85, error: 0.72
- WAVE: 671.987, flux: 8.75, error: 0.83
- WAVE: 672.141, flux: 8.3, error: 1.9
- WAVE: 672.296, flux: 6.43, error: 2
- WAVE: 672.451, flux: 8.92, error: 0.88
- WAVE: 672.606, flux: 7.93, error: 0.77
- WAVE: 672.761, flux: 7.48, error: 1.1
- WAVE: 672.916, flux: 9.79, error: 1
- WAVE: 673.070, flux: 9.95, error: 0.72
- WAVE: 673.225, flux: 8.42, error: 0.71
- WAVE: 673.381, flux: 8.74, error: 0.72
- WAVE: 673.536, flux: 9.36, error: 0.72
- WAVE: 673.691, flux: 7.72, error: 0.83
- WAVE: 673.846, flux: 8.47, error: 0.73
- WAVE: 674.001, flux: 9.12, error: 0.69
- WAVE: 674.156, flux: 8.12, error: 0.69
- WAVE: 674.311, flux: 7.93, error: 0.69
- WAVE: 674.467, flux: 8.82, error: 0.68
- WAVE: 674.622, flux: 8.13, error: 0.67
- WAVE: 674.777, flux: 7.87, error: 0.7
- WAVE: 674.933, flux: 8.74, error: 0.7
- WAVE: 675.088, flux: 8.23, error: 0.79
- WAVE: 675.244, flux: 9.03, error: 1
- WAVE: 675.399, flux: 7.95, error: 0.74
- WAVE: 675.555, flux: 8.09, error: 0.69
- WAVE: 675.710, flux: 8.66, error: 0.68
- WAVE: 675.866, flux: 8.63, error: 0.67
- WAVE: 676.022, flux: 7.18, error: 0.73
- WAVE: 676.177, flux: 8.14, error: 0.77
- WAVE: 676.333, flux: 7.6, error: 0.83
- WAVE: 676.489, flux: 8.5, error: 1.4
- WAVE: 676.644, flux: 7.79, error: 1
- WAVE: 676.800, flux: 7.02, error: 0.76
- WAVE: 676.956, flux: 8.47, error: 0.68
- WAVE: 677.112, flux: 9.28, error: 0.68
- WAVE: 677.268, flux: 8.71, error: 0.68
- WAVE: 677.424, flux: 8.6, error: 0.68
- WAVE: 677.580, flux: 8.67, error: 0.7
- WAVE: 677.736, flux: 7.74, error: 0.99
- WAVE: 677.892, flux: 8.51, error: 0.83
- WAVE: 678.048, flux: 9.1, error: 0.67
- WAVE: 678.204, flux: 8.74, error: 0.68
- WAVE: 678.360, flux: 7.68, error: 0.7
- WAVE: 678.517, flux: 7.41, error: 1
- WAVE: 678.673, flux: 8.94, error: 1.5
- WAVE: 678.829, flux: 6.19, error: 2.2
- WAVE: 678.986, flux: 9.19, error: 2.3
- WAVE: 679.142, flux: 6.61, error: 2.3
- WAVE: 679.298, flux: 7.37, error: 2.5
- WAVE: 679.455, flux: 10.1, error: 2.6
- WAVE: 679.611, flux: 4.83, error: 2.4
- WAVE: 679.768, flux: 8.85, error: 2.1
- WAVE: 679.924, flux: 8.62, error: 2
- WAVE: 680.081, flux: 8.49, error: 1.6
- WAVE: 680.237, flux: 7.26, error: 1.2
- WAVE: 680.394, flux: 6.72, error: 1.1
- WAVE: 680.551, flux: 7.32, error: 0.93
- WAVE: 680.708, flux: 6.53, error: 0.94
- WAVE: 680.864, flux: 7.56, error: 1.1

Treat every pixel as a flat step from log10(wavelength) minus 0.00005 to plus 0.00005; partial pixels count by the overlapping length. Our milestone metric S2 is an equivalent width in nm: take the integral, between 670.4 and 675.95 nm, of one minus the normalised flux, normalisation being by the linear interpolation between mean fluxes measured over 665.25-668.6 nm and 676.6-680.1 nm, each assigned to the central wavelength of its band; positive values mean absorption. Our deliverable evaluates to -0.163 nm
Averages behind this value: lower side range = 8.33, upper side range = 8.12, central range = 8.46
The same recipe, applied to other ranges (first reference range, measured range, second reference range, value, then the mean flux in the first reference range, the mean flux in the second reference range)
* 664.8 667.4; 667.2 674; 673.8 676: 0.066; 8.44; 8.38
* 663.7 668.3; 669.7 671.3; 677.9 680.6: -0.001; 8.38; 7.87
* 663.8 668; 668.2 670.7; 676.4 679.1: 0.059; 8.39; 8.24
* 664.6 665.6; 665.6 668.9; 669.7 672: 0.114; 8.77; 8.34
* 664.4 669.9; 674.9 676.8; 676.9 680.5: -0.001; 8.34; 8.08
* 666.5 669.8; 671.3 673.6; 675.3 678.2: -0.088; 8.21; 8.28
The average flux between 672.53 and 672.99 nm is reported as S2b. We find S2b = 8.39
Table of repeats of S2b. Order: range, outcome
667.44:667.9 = 8.07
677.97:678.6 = 8.24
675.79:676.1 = 7.91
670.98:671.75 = 8.53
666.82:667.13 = 7.85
